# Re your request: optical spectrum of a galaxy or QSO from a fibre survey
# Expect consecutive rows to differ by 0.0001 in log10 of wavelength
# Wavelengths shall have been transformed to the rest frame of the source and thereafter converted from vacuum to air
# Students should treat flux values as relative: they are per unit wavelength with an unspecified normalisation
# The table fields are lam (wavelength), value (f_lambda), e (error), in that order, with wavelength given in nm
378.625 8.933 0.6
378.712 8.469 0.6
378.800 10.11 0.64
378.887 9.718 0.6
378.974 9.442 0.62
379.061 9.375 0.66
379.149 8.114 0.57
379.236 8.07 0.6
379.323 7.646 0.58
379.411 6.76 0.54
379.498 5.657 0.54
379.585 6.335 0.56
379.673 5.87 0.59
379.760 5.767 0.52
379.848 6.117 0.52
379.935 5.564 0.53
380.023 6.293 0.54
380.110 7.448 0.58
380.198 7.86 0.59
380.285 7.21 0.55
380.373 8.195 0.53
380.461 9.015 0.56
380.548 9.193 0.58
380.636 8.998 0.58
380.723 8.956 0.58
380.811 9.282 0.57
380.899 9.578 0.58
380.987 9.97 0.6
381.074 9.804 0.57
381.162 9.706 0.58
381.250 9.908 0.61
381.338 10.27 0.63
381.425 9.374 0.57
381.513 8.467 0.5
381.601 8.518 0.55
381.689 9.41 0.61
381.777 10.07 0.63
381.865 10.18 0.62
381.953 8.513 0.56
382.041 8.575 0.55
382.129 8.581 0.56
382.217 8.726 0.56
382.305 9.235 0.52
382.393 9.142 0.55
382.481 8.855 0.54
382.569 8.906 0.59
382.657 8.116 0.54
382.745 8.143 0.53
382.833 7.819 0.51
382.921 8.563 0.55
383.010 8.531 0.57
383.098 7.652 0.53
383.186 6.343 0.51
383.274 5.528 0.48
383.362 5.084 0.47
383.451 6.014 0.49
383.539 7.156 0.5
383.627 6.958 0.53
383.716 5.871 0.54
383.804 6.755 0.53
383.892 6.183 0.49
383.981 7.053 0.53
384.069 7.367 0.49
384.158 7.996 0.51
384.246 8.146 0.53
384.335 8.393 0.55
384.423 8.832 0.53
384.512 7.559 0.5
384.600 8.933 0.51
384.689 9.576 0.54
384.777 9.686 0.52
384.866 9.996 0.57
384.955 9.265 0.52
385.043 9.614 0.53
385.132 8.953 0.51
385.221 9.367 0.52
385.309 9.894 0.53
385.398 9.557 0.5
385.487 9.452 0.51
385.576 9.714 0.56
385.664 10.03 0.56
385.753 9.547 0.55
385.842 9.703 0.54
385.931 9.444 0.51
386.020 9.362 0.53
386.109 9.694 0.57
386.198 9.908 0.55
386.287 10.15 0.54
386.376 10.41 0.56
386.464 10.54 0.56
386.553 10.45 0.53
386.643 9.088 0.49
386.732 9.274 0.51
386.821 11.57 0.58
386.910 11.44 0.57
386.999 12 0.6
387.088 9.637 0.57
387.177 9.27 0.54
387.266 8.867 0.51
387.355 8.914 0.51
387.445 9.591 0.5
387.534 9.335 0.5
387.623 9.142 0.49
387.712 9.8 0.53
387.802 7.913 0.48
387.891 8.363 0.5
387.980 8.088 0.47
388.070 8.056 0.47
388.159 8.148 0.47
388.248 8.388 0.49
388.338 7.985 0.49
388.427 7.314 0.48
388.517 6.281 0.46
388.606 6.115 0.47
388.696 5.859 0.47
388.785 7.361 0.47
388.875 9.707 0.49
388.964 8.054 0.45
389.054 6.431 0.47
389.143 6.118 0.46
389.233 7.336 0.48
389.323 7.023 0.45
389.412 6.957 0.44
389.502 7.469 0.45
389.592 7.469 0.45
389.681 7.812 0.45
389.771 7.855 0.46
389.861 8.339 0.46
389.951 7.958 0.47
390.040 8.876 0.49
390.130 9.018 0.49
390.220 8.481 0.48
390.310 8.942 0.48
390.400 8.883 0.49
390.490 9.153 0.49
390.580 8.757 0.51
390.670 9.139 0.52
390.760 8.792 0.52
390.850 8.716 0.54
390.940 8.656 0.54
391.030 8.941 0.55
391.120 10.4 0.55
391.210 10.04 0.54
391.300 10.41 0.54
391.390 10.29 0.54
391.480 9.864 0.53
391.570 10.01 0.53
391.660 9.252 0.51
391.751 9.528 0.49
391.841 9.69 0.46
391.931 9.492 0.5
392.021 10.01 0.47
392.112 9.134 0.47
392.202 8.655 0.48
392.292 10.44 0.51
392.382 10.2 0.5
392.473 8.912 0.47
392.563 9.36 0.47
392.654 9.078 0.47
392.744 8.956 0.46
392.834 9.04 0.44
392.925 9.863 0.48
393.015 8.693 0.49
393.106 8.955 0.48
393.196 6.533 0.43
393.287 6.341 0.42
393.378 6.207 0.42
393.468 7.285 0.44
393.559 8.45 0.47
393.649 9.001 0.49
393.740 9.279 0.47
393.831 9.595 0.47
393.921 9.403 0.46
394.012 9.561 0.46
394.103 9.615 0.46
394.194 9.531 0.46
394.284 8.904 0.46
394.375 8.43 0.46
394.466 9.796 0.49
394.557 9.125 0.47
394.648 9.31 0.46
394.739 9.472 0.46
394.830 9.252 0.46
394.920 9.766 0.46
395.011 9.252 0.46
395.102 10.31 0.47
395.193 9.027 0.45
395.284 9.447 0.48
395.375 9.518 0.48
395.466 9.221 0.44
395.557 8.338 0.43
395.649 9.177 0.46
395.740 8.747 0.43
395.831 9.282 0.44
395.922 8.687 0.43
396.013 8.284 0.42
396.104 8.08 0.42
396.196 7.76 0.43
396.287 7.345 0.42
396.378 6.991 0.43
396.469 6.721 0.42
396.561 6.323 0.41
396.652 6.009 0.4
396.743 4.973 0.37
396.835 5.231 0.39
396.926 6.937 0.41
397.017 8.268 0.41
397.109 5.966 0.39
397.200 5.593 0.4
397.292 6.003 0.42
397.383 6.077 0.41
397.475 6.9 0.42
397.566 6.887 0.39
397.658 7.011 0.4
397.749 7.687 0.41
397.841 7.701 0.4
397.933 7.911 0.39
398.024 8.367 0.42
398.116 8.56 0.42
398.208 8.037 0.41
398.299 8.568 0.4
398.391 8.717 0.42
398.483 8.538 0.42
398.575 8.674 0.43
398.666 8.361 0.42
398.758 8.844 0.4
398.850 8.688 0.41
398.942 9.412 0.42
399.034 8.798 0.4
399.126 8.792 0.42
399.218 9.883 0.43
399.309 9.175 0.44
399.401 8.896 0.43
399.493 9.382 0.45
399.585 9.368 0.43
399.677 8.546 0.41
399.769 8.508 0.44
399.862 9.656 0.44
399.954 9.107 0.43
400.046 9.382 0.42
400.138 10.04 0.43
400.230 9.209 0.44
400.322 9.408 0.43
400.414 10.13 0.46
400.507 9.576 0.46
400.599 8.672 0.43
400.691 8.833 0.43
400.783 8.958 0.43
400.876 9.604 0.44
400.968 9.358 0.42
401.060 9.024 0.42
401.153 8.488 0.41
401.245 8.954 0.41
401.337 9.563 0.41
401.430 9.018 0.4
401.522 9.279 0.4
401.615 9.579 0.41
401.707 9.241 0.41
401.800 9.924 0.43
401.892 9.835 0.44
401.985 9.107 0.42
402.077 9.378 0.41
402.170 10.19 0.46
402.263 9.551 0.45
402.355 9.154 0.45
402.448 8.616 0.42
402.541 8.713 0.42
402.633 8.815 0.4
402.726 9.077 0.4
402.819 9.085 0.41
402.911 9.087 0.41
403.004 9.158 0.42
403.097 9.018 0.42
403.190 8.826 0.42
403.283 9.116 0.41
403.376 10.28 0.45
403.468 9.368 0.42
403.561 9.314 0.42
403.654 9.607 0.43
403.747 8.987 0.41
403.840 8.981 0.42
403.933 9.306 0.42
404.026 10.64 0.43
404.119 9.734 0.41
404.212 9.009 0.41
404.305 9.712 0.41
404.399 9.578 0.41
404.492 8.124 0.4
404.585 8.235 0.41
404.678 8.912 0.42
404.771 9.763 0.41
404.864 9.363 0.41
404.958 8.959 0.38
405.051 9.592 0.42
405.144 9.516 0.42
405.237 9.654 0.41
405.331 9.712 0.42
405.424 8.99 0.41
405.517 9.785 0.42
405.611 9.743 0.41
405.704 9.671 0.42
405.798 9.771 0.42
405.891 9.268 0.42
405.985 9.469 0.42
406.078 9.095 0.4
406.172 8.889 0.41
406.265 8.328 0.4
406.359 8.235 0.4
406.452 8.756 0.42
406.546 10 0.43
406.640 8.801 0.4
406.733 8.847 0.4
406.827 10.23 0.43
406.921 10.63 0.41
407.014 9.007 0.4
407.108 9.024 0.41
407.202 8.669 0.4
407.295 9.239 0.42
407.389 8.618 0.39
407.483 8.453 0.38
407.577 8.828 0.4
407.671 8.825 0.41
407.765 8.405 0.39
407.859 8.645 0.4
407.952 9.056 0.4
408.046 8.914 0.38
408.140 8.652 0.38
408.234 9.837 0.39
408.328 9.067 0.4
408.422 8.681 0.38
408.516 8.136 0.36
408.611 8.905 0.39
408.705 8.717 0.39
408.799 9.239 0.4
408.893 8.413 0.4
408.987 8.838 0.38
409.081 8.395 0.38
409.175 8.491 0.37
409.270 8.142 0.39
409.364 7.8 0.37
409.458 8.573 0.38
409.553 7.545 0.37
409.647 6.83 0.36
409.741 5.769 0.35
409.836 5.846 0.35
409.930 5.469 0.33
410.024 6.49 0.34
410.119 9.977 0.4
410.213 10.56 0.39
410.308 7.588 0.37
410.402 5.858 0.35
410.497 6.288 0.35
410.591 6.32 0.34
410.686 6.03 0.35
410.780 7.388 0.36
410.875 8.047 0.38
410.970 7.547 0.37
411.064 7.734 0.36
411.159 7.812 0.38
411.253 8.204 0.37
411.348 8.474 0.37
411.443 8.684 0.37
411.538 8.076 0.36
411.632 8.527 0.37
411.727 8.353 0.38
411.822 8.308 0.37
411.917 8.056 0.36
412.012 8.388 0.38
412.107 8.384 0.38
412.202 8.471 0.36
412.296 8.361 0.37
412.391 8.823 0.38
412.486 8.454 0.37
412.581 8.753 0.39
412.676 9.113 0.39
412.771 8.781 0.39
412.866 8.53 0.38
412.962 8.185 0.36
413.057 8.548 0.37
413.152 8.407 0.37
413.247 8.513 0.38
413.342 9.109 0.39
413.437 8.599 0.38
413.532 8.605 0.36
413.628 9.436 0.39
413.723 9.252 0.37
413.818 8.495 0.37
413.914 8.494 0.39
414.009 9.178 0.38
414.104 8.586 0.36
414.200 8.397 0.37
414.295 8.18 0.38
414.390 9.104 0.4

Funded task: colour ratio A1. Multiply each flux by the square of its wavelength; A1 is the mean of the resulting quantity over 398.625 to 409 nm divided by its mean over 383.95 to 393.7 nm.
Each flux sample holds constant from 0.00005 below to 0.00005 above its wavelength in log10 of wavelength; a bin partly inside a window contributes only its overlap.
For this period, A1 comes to 1.12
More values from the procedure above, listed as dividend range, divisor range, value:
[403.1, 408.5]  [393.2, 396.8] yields 1.15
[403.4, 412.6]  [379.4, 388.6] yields 1.13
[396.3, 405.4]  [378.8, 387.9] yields 1.10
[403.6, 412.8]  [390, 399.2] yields 1.08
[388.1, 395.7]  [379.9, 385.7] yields 1.08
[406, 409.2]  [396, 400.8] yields 1.15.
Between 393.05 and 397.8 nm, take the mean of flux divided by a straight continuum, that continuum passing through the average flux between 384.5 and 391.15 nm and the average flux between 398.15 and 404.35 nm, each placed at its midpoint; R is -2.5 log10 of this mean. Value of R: 0.12 mag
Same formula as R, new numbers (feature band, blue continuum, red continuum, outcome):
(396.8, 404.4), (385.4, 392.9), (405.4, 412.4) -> -0.02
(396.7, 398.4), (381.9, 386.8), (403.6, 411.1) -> 0.21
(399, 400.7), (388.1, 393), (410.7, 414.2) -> -0.09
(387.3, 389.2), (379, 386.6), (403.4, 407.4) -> 0.09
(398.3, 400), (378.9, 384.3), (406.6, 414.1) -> -0.09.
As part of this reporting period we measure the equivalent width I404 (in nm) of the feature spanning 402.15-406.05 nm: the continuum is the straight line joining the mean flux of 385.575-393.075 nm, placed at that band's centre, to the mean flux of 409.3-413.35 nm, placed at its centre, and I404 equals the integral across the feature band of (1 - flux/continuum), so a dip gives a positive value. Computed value -0.497 nm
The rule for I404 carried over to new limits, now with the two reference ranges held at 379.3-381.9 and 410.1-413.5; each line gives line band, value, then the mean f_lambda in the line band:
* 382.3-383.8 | 0.143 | 7.46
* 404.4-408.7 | -0.470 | 9.1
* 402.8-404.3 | -0.211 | 9.36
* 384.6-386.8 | -0.390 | 9.7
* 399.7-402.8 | -0.398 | 9.26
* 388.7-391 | 0.037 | 8.1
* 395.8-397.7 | 0.304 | 6.9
